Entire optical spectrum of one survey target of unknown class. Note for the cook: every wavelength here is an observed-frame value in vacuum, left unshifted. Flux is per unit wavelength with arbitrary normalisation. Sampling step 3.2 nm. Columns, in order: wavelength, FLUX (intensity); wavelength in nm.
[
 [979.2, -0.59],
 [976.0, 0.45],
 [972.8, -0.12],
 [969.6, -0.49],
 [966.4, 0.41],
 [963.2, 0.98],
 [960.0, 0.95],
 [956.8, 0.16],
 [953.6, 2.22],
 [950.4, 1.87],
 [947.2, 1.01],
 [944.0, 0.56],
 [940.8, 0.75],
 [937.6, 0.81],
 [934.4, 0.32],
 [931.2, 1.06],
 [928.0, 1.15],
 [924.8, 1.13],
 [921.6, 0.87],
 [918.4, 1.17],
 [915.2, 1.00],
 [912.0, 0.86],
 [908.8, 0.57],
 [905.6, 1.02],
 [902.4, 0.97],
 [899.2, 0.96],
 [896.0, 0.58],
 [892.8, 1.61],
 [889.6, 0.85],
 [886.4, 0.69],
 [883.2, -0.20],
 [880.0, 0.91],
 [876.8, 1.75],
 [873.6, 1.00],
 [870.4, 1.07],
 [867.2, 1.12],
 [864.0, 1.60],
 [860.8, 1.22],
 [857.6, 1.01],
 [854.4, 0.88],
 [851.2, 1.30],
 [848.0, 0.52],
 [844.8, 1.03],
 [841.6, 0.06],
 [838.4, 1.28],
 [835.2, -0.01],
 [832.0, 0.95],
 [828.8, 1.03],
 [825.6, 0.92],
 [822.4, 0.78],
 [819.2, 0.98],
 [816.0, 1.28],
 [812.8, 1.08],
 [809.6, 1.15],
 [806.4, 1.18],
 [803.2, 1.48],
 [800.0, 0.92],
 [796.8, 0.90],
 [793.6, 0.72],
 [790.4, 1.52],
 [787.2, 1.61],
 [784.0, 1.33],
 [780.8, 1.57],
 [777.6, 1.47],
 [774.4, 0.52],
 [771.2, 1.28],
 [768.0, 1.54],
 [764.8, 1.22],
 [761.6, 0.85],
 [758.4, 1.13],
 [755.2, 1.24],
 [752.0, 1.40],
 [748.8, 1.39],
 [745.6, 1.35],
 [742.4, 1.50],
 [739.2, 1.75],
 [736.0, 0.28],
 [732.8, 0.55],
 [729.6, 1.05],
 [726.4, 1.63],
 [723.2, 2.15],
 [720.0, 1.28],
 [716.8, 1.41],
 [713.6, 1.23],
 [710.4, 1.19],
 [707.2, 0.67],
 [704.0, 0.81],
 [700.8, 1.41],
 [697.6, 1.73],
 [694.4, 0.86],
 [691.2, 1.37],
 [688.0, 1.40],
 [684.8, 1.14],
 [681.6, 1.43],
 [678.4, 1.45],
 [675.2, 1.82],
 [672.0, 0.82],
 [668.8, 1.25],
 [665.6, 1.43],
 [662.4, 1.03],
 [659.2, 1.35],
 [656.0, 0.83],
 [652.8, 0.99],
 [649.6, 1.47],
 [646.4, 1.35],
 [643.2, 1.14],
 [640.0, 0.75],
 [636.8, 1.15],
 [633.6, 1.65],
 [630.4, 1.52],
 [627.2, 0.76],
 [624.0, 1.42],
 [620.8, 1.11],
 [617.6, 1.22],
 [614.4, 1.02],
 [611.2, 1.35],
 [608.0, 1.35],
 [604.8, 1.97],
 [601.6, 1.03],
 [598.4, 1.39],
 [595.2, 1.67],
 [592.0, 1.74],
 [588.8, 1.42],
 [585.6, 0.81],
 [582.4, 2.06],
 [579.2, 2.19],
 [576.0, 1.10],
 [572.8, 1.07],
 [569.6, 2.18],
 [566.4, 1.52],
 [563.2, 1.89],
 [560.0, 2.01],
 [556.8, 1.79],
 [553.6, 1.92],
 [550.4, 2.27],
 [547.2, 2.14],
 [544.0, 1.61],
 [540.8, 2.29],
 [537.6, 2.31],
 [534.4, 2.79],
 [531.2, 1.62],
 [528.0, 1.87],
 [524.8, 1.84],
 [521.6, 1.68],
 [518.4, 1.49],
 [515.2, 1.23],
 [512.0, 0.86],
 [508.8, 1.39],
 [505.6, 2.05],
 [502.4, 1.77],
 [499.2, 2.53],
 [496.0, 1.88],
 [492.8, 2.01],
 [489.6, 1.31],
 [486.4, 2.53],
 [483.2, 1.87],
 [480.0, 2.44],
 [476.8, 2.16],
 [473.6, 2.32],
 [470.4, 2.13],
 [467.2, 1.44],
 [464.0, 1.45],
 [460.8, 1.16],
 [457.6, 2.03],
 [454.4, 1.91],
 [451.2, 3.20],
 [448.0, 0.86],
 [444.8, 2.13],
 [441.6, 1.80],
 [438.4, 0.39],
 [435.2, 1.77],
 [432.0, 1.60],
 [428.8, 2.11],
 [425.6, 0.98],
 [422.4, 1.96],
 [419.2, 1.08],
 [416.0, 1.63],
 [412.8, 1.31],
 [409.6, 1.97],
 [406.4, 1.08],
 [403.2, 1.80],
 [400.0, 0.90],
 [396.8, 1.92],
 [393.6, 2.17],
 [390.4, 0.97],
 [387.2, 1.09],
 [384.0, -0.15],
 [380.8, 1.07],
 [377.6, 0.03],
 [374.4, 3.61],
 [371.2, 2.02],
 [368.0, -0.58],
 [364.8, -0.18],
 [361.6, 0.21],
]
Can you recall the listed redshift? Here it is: 0.534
